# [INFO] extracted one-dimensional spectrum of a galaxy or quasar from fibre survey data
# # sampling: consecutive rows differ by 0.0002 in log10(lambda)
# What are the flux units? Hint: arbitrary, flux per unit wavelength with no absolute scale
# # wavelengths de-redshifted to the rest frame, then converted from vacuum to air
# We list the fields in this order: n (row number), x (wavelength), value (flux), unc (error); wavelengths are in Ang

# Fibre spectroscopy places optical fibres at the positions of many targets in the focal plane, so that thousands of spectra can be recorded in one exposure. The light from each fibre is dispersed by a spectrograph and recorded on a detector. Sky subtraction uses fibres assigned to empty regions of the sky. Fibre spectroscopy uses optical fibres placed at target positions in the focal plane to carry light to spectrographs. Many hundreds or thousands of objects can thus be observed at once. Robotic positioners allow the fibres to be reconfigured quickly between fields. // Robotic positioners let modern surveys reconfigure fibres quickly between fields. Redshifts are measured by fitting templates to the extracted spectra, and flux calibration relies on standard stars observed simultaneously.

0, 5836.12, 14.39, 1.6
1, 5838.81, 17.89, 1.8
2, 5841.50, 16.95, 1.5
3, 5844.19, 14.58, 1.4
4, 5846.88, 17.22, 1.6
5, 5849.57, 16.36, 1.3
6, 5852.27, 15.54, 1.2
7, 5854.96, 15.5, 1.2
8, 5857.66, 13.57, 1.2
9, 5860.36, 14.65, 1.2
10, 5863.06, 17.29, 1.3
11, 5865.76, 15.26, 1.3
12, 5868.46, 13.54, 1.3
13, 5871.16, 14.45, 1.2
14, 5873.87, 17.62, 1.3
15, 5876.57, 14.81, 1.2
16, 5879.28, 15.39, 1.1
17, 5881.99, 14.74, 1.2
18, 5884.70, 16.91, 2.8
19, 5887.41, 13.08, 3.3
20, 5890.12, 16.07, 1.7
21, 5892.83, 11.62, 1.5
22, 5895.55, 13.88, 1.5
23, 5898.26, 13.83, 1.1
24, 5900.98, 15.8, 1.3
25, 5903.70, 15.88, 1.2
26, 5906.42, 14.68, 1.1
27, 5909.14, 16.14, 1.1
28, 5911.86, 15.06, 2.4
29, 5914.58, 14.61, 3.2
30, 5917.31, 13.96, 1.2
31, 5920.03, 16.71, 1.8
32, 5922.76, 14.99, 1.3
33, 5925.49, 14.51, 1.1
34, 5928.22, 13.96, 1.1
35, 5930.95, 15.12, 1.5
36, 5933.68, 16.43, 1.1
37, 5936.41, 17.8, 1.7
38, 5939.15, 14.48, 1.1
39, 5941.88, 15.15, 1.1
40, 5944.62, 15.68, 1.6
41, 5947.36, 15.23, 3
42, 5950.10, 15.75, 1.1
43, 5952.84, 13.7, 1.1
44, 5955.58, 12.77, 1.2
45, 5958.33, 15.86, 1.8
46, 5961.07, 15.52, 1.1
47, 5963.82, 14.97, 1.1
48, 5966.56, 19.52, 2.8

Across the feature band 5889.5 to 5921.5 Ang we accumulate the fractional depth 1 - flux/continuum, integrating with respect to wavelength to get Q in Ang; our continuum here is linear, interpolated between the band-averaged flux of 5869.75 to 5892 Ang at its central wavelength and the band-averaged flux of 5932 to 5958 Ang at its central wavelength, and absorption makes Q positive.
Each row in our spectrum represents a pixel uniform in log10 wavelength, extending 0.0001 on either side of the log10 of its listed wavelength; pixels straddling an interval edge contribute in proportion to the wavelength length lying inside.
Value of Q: 0.9 Ang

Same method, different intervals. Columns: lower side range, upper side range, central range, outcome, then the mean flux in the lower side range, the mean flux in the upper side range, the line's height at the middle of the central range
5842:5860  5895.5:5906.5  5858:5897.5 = 0.8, 15.5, 14.9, 15.2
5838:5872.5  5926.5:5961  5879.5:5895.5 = 1.0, 15.6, 15.2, 15.4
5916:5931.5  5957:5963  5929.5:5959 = 0.1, 14.9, 15.6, 15.3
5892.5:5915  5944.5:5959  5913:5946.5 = -1.3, 14.7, 14.7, 14.7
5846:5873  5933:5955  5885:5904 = 1.2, 15.3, 15.4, 15.4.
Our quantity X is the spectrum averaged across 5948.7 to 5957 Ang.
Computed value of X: 14.1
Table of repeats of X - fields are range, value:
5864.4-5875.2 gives 15.2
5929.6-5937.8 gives 16.4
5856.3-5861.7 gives 14.1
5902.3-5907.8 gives 15.3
